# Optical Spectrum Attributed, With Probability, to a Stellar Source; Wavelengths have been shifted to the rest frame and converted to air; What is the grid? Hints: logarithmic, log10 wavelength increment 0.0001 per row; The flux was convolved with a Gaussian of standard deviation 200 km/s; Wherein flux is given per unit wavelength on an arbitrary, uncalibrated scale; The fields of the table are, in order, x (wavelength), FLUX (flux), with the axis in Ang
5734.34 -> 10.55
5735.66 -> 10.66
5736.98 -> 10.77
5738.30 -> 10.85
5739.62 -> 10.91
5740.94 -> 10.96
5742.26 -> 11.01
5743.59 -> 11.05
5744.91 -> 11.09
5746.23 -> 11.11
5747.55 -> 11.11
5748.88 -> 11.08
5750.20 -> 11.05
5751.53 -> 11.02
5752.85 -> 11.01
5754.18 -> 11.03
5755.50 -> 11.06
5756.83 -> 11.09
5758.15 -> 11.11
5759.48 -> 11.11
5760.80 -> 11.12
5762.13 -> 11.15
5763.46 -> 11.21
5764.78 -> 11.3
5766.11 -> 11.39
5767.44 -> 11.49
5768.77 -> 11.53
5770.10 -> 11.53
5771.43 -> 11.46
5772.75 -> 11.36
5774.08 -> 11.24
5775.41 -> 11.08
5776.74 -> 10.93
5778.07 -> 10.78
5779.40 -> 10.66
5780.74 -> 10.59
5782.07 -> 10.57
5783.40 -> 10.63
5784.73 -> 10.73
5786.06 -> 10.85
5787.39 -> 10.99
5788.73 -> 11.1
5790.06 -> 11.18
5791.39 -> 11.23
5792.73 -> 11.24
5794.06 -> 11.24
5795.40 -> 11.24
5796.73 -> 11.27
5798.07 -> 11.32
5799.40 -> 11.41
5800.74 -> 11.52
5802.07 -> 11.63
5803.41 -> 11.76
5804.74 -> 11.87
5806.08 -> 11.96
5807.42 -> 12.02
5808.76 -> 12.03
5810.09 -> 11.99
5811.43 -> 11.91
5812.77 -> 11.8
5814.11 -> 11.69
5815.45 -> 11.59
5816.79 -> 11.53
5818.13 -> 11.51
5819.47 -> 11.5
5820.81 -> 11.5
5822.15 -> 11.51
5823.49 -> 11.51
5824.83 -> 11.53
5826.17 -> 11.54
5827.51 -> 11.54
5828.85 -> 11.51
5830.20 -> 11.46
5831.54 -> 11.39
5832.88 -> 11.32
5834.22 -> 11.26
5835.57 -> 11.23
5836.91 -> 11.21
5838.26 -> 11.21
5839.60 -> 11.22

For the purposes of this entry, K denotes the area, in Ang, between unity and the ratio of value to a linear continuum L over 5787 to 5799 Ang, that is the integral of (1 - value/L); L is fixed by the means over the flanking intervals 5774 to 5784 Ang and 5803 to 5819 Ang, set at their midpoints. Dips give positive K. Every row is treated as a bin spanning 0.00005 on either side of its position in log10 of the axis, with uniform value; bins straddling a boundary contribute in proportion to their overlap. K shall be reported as 0.02 Ang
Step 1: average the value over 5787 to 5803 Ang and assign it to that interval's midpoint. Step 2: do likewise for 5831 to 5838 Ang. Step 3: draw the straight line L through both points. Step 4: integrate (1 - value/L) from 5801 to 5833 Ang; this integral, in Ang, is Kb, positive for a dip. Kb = -1.06 Ang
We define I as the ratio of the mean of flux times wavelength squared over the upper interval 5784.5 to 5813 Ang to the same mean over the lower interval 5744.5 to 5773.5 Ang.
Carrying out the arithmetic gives 1.0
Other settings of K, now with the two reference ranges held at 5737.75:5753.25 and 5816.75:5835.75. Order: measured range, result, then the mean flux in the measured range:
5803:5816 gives -0.6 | 11.9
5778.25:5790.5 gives 0.5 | 10.8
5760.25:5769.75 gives -0.2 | 11.3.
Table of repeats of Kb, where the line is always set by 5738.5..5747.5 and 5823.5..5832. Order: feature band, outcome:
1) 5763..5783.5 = 0.1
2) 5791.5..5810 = -0.4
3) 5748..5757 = 0.0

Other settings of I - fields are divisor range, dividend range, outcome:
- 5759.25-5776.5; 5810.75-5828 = 1.04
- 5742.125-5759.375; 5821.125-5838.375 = 1.06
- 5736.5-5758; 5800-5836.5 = 1.08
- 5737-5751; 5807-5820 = 1.09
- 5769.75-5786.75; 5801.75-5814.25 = 1.10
